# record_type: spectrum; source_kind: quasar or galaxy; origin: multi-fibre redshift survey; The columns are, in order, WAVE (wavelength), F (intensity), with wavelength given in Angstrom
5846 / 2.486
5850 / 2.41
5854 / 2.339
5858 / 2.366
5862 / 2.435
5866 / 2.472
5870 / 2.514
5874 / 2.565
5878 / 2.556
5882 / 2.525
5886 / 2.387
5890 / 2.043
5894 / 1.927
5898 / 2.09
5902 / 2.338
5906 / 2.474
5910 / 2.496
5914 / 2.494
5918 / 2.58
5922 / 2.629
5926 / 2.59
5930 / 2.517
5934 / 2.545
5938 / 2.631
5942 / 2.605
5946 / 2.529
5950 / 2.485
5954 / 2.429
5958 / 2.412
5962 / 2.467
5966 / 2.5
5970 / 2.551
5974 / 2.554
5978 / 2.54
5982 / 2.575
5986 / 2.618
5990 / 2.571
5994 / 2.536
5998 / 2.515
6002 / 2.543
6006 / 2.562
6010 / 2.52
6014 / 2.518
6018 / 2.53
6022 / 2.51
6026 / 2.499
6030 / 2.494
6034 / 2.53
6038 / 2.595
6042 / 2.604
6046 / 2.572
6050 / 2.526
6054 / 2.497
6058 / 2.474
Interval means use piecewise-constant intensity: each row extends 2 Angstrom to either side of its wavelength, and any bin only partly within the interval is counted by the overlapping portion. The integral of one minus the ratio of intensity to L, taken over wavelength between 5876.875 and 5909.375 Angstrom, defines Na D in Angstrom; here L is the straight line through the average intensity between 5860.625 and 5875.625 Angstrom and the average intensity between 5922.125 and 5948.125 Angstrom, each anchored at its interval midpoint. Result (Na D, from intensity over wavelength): 3.0 Angstrom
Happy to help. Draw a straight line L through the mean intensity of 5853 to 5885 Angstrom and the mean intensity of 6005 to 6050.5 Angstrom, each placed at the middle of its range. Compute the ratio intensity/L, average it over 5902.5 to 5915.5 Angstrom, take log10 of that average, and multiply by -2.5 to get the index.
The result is 0.008 mag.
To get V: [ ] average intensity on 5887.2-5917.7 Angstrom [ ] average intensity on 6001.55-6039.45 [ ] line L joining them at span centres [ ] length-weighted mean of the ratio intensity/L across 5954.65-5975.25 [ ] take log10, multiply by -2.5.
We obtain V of -0.03 mag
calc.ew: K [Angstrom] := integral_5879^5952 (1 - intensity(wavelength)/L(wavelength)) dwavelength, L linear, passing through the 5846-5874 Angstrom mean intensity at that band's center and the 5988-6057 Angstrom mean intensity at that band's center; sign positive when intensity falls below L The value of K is 0.9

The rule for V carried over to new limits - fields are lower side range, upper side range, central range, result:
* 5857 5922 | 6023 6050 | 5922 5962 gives -0.03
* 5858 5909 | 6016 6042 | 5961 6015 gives -0.03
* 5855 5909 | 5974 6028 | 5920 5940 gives -0.06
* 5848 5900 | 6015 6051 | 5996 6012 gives -0.01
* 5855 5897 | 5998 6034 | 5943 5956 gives -0.02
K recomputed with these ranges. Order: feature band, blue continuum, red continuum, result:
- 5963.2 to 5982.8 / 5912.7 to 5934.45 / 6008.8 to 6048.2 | 0.09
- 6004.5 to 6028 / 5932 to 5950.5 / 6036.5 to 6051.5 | 0.46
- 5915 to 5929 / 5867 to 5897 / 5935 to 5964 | -0.80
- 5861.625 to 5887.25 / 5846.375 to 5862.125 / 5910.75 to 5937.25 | -0.63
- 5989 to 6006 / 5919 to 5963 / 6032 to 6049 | 0.09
